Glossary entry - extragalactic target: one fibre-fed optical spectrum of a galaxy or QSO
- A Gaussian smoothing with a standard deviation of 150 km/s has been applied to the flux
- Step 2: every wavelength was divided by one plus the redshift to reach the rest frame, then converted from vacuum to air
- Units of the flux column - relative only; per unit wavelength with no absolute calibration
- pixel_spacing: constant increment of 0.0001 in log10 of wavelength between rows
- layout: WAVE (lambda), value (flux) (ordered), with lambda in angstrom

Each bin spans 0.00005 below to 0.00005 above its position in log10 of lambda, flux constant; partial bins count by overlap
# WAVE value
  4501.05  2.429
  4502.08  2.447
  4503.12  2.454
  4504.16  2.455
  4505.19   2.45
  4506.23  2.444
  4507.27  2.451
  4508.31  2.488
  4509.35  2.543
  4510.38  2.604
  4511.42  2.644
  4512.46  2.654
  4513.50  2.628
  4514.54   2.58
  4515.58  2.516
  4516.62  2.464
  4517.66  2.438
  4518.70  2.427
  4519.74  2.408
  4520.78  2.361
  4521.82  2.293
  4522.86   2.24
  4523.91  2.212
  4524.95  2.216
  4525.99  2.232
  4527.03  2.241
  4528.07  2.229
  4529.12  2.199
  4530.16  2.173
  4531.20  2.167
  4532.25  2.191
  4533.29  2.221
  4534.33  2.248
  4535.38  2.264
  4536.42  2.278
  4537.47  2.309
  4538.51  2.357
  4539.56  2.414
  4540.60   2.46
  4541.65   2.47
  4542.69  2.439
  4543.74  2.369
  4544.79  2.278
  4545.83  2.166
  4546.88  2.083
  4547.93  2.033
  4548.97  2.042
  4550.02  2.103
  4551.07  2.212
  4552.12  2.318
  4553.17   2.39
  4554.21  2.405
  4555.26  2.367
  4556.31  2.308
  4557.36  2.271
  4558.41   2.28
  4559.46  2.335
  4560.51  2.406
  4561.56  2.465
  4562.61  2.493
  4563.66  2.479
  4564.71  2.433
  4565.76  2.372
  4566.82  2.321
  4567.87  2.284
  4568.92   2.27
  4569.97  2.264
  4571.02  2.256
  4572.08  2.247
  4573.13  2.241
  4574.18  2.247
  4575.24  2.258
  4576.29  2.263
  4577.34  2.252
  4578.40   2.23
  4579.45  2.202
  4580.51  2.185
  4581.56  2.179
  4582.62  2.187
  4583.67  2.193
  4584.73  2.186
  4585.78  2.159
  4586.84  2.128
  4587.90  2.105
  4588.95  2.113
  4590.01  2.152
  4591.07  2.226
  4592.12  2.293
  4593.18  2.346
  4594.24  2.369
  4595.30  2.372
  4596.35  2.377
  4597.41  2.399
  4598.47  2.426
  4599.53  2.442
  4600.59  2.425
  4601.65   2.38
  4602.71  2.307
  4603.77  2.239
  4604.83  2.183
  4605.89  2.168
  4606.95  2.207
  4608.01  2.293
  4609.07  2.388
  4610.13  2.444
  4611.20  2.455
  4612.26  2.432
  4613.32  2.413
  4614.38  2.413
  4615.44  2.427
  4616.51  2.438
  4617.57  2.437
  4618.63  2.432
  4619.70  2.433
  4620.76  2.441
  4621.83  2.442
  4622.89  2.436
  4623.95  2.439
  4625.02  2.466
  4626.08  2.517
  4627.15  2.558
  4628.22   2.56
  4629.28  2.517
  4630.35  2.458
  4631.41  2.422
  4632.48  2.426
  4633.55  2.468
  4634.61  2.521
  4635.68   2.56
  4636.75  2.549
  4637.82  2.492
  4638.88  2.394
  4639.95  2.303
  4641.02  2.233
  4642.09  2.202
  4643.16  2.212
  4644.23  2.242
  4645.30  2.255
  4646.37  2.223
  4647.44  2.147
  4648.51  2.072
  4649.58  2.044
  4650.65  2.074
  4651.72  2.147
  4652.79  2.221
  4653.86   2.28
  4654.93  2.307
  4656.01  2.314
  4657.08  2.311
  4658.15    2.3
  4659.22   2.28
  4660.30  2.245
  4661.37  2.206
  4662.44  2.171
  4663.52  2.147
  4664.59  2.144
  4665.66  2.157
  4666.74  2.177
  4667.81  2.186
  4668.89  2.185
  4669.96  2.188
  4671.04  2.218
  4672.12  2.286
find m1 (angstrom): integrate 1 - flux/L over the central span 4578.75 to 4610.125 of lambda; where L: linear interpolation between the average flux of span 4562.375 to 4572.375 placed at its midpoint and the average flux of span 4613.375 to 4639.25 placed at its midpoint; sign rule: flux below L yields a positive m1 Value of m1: 1.7 angstrom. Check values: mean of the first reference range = 2.34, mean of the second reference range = 2.47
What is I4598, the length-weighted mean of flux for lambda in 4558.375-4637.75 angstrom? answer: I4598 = 2.35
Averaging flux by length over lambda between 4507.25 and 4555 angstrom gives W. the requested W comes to 2.33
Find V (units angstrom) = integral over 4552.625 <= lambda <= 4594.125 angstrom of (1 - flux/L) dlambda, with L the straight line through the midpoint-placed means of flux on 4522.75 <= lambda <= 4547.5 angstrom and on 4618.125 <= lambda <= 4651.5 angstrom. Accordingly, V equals 0.52 angstrom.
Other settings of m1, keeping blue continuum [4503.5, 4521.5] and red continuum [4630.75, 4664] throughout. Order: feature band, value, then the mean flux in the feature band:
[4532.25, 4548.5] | 1.11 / 2.29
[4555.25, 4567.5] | 0.23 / 2.38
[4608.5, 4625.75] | -0.75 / 2.43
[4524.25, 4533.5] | 1.00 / 2.21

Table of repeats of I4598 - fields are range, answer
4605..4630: 2.42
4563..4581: 2.28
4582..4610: 2.27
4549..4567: 2.34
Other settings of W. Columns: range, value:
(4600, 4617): 2.35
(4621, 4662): 2.34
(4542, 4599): 2.27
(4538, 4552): 2.26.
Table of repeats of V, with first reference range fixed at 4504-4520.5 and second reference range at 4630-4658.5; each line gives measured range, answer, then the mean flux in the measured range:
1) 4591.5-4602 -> -0.02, 2.38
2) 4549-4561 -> 0.72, 2.3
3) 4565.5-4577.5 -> 0.73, 2.27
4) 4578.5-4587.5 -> 0.83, 2.18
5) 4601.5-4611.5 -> 0.26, 2.3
